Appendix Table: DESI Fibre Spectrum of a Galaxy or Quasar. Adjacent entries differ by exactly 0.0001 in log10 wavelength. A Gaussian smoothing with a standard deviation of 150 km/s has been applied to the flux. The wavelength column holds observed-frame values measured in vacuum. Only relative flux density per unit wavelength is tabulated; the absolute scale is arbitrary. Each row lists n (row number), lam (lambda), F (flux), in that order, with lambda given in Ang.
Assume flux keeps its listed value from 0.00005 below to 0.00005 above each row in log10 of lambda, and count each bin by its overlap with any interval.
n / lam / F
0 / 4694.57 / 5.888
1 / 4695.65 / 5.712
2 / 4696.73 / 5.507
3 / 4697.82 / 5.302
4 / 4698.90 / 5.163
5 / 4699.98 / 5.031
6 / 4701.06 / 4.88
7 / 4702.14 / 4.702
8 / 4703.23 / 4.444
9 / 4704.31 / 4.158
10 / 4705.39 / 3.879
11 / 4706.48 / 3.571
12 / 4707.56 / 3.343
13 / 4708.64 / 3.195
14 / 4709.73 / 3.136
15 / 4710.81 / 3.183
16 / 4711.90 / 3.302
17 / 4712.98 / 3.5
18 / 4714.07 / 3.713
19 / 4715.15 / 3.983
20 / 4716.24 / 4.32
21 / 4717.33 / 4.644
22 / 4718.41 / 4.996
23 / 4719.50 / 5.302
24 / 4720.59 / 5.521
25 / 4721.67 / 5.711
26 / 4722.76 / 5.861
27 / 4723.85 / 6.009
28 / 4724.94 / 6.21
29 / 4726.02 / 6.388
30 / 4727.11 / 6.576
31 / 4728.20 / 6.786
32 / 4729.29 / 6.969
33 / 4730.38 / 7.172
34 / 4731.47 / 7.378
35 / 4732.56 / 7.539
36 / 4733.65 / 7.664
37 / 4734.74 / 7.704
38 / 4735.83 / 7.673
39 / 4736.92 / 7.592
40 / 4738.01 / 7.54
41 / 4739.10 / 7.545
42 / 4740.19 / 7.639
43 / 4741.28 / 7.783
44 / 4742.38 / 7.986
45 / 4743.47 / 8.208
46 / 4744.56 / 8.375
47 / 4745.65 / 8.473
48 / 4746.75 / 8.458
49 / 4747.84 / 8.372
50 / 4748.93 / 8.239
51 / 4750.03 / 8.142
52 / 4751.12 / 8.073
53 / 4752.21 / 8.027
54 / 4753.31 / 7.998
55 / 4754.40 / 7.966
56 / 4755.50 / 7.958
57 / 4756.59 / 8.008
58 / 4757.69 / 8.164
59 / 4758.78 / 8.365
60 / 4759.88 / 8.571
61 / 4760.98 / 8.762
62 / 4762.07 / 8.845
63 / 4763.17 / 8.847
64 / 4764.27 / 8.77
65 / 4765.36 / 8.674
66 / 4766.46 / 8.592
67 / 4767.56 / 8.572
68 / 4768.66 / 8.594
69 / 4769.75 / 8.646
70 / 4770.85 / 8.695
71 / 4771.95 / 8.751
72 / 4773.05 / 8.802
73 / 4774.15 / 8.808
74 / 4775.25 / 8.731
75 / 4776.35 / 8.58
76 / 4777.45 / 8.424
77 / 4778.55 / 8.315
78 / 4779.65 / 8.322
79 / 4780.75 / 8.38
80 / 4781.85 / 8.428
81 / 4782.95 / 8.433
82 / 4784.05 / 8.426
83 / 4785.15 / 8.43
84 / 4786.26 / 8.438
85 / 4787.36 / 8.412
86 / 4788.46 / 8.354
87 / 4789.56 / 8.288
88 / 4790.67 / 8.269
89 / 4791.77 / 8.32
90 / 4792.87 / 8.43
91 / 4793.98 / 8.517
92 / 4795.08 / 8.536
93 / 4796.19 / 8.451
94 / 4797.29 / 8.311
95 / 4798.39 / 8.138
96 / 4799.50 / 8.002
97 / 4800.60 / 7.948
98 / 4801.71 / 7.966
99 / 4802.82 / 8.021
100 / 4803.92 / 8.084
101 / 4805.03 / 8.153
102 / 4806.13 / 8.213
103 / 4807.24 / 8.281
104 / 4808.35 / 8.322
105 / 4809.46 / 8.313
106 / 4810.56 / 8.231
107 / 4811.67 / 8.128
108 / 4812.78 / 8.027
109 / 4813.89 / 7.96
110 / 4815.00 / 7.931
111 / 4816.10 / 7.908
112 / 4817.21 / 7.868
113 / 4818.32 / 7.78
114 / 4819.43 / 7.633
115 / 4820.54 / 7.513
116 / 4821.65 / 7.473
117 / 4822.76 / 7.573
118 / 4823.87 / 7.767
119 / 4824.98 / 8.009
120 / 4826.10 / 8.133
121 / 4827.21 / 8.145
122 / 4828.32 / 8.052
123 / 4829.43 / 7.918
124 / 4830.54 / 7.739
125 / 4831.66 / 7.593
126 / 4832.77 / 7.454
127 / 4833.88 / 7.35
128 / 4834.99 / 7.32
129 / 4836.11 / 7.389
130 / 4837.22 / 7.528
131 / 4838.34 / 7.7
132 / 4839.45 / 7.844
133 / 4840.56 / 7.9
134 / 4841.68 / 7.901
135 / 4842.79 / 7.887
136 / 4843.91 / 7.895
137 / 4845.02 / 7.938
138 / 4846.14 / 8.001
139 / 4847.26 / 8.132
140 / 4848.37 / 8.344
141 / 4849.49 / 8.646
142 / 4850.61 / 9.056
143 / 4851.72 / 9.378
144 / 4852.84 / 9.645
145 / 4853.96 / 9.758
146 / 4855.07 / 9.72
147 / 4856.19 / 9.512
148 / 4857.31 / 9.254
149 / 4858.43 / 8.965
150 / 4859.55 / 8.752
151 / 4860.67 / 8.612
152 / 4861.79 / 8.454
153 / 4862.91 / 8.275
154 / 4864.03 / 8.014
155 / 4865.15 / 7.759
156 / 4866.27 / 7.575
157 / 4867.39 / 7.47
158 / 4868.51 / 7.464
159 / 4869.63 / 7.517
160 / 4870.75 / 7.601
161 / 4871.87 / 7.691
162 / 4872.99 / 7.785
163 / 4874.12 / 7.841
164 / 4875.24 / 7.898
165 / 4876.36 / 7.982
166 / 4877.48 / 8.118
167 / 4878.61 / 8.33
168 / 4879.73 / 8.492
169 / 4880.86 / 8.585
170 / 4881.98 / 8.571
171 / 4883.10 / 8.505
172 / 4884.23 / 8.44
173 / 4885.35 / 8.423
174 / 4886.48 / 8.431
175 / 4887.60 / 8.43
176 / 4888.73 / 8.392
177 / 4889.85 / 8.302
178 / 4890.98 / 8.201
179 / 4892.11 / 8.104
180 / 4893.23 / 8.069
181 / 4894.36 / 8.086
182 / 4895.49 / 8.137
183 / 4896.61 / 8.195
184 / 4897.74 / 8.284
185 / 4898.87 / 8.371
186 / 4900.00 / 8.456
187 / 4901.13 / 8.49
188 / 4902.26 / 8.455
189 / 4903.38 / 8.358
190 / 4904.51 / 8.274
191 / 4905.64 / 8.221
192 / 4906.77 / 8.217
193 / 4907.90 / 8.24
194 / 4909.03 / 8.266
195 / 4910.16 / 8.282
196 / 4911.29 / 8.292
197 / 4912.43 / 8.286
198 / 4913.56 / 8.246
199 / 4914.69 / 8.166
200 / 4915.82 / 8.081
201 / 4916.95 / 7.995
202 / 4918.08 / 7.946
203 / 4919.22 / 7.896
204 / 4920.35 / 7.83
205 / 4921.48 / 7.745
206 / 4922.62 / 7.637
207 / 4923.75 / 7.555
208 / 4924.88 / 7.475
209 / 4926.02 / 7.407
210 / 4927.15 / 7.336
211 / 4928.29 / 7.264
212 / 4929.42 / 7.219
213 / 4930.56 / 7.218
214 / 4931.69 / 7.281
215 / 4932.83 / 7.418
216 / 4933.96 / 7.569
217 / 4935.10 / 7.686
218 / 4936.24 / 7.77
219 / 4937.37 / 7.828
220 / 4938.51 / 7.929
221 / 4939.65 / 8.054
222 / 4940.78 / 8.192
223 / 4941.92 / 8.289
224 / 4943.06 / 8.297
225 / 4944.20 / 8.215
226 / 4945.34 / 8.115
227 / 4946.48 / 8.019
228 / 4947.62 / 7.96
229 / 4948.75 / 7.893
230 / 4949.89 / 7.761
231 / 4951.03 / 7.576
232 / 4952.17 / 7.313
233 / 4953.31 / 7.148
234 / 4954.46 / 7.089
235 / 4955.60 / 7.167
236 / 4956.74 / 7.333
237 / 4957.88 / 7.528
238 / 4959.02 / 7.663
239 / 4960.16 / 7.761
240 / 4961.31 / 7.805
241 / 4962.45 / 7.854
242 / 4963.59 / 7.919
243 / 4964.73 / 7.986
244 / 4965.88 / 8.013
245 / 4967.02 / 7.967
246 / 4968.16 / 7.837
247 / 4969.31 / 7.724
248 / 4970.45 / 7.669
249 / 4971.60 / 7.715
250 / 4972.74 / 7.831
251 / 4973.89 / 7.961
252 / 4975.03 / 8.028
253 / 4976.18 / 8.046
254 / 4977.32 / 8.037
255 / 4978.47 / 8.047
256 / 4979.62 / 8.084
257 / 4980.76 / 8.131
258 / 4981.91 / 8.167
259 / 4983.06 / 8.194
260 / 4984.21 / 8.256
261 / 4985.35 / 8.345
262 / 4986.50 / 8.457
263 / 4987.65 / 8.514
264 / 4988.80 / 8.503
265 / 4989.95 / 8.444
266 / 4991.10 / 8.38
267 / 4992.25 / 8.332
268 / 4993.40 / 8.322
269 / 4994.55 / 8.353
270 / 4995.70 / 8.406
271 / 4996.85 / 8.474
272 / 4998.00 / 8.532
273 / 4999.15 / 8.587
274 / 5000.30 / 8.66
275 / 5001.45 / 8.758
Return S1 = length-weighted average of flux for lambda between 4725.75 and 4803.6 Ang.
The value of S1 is 8.17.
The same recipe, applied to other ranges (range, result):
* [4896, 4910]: 8.32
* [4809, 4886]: 8.12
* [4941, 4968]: 7.77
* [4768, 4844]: 8.12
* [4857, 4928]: 8.13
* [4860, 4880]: 7.94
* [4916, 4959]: 7.68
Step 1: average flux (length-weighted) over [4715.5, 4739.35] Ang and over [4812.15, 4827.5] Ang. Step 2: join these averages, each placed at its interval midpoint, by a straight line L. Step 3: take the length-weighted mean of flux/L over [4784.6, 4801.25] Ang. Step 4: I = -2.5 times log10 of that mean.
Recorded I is -0.12 mag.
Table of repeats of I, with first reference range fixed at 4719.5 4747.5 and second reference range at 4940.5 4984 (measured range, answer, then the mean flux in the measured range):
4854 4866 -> -0.16 mag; 8.75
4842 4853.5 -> -0.13 mag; 8.49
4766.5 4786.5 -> -0.17 mag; 8.54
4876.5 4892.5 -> -0.10 mag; 8.37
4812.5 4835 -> -0.05 mag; 7.78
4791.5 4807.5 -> -0.12 mag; 8.22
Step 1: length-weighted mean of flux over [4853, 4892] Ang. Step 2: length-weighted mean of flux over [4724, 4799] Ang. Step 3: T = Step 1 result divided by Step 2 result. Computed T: 1.0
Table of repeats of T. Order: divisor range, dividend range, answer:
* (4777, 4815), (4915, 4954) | 0.94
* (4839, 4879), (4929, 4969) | 0.93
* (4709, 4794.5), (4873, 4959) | 1.07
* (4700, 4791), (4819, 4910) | 1.15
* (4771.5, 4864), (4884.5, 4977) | 0.96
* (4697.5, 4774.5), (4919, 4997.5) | 1.16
